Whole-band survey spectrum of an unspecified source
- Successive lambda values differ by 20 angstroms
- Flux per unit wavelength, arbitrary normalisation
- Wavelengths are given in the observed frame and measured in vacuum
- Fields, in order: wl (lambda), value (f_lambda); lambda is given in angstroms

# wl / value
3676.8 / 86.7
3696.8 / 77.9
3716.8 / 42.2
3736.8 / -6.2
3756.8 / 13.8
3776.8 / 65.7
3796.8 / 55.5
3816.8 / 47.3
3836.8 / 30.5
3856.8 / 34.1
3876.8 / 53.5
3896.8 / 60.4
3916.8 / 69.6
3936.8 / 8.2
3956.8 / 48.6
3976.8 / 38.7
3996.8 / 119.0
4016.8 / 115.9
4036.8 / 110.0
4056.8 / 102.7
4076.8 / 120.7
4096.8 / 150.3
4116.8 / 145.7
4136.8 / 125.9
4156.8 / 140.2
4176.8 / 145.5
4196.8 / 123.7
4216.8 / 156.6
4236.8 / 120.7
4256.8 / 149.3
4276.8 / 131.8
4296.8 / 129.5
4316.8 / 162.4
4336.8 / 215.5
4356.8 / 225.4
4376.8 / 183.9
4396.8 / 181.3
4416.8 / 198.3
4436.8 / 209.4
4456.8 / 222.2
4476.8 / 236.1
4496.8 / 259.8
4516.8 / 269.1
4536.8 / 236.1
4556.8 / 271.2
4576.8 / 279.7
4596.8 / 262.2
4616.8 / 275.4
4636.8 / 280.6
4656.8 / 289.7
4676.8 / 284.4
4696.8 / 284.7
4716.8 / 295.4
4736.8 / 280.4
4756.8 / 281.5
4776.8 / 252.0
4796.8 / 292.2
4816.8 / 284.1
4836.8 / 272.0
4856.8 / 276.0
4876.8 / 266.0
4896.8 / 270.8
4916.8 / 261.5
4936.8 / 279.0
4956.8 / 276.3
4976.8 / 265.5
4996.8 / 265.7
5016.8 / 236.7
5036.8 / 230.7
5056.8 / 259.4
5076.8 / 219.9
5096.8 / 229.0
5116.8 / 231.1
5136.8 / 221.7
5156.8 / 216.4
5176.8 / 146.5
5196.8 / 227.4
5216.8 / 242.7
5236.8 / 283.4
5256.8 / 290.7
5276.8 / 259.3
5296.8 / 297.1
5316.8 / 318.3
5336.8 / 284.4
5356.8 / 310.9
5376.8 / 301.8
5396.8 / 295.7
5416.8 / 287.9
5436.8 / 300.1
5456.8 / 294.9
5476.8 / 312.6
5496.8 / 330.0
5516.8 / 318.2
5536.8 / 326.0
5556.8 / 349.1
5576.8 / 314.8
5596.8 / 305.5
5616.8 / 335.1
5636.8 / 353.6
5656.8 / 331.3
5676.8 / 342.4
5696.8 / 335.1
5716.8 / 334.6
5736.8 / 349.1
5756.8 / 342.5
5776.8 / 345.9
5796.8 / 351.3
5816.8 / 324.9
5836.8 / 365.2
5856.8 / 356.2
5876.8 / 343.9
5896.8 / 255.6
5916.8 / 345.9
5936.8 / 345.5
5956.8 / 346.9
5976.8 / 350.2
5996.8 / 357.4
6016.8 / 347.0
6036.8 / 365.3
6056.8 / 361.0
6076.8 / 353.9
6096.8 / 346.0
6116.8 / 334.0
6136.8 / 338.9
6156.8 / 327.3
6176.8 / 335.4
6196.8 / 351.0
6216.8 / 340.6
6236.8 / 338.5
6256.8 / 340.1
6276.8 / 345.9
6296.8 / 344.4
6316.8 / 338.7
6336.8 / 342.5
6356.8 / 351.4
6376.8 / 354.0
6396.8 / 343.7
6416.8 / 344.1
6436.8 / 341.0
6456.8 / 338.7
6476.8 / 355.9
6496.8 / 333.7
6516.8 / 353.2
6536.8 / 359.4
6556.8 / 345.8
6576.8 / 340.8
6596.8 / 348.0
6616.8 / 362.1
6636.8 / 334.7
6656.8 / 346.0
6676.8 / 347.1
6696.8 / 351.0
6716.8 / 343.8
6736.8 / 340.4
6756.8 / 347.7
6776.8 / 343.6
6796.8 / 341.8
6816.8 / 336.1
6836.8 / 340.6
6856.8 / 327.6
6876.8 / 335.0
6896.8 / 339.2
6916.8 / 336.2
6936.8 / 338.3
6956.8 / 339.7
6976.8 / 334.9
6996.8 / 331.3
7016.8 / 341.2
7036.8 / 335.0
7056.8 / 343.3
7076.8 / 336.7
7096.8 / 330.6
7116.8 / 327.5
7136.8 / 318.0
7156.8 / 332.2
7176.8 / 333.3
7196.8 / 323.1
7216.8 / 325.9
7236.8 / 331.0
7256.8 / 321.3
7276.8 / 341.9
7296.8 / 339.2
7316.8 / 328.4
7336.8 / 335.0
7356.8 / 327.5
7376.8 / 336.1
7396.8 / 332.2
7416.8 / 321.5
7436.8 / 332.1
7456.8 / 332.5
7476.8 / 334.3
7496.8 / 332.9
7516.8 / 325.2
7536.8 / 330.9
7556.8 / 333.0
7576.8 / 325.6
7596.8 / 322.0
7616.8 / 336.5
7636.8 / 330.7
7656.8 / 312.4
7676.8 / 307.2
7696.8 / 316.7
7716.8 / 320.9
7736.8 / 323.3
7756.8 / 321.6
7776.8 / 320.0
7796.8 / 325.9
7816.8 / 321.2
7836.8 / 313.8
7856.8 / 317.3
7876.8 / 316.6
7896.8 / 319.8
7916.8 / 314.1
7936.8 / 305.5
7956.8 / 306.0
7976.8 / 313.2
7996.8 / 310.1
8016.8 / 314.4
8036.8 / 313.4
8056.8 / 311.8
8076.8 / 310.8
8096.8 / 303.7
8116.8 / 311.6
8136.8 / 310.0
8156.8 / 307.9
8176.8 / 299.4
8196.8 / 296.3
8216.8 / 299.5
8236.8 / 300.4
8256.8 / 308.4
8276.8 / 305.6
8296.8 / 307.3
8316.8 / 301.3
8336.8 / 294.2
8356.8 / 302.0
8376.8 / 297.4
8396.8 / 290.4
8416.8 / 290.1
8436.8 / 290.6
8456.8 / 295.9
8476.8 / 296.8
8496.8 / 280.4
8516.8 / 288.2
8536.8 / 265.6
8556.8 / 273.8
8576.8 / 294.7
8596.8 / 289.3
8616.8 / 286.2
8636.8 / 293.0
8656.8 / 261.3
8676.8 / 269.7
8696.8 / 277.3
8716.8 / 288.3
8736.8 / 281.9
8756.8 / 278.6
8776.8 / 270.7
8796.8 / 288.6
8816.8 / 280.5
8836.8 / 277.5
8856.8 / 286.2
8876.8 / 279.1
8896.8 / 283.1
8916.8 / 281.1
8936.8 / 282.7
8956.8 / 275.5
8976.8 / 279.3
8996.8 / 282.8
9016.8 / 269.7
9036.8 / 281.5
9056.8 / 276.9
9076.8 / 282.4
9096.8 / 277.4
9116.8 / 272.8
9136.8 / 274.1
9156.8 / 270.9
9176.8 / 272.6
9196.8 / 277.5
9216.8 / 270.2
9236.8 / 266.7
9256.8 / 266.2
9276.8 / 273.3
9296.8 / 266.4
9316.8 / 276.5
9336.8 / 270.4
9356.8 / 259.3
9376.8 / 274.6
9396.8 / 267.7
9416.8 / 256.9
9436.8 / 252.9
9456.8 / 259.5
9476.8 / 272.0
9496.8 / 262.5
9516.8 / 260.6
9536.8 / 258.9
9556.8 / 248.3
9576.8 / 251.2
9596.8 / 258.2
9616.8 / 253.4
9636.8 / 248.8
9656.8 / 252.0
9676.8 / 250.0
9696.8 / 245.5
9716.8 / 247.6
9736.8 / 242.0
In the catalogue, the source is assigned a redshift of 0.000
